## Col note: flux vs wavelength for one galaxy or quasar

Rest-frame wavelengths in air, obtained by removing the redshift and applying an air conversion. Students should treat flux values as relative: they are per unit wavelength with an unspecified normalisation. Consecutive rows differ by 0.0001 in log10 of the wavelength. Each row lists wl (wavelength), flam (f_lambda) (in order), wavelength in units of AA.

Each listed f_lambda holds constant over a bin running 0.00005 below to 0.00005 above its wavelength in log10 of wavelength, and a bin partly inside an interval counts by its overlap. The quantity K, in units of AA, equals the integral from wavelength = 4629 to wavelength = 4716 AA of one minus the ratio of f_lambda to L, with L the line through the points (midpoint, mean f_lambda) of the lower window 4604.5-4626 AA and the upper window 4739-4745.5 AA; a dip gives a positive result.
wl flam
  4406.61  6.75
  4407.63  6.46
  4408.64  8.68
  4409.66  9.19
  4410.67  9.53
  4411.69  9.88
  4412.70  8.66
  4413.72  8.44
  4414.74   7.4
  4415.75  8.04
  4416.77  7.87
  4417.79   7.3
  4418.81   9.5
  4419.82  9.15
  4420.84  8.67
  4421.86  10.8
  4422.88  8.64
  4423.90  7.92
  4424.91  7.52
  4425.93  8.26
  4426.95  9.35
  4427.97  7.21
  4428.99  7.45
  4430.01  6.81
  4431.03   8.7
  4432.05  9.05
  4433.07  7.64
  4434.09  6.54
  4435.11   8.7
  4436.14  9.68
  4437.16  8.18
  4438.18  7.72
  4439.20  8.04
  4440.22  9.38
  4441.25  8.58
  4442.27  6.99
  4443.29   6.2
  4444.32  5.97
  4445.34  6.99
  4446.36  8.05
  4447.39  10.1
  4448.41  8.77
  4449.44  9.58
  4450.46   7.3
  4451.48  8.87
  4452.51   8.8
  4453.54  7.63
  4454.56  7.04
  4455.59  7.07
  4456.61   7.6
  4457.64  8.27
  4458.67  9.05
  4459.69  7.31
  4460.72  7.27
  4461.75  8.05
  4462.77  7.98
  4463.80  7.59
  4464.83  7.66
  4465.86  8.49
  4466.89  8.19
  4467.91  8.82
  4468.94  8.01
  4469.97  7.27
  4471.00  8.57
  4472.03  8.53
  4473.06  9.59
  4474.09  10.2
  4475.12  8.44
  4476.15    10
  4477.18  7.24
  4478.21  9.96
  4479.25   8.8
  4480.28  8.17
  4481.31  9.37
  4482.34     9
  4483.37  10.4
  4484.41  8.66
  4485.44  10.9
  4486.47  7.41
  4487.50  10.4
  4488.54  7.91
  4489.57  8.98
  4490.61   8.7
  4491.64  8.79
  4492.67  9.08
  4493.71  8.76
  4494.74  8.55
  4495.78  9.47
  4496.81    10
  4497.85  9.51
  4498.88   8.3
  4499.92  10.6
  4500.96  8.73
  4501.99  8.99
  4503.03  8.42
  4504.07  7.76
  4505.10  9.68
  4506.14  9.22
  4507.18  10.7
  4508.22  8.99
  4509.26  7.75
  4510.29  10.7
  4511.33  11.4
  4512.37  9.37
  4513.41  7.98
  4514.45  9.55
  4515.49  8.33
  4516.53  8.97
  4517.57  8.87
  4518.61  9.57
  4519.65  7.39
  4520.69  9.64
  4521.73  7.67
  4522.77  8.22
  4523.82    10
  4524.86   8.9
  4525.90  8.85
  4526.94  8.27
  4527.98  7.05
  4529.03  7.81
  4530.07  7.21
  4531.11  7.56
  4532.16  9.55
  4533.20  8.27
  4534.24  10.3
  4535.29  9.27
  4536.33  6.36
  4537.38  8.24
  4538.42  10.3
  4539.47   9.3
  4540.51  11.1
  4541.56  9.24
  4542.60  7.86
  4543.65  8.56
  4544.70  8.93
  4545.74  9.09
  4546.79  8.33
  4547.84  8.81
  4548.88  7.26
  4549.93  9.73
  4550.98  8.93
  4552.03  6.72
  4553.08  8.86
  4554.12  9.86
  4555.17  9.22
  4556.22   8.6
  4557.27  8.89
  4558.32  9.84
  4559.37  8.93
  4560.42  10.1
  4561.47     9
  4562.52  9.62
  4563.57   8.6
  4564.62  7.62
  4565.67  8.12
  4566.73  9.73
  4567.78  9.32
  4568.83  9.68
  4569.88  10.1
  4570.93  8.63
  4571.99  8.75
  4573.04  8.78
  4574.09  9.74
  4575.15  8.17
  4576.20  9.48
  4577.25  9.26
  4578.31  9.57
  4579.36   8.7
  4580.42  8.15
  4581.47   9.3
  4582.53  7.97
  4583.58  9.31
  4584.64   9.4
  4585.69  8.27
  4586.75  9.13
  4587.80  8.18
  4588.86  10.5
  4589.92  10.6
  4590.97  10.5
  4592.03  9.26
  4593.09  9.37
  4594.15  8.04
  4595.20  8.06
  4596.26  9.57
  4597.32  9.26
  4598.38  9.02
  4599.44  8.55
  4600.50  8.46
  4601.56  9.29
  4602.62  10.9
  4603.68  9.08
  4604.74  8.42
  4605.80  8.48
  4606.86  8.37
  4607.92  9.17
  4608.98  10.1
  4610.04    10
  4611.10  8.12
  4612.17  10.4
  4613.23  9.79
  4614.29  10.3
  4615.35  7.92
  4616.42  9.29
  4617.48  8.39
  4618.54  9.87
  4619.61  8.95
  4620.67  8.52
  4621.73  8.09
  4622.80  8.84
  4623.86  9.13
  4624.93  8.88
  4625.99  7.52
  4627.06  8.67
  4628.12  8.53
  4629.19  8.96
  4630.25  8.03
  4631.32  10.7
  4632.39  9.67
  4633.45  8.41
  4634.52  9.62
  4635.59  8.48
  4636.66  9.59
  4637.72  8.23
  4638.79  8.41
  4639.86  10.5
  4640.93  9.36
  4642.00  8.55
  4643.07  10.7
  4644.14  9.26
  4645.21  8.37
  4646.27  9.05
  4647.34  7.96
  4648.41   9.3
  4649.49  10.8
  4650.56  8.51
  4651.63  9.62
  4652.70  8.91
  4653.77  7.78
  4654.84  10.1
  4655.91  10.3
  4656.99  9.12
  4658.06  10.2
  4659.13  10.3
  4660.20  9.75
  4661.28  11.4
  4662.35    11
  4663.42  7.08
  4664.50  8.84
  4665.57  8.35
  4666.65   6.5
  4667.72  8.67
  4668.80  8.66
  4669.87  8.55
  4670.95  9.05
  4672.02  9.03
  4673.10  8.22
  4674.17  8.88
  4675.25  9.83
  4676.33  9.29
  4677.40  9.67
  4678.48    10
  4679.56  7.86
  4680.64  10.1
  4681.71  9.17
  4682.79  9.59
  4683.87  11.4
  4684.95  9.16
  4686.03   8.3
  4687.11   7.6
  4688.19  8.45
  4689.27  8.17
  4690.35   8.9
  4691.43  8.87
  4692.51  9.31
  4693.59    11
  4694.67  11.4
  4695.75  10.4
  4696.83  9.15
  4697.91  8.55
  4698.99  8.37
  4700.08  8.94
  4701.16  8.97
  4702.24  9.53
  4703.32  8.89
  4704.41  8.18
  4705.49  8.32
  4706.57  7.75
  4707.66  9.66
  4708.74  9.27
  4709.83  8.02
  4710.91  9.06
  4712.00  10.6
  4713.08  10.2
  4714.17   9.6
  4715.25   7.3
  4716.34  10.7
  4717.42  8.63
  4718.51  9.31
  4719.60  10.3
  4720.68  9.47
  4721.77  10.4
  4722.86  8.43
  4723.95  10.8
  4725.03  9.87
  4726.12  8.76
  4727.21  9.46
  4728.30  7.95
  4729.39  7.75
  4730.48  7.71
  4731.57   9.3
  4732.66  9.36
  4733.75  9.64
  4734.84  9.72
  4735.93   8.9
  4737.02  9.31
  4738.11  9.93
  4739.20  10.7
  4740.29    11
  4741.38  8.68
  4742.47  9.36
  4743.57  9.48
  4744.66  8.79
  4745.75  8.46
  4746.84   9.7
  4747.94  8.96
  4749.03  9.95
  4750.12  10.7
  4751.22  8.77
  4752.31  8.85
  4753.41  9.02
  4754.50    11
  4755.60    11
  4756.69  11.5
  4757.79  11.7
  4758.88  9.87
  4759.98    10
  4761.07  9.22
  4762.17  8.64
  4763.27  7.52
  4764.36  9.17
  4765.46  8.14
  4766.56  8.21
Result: 0.98 AA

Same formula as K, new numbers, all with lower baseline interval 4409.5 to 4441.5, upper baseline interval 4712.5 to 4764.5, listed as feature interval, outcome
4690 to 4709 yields 0.3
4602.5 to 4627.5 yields 0.1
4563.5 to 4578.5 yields -0.2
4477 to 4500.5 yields -1.3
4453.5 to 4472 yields 1.4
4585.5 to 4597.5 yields -0.4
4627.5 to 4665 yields -0.5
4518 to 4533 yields 0.6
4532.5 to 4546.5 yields -0.3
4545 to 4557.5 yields 0.2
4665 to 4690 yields 1.0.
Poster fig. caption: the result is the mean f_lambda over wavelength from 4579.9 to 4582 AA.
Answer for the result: 8.74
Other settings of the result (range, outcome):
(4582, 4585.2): 8.9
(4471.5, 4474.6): 9.43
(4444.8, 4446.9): 7.53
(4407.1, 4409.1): 7.54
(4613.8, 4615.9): 9.07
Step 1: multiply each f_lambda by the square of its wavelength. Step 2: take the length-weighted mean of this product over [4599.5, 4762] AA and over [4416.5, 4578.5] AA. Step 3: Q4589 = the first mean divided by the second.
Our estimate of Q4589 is 1.15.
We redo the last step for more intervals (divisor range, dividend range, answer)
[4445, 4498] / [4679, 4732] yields 1.18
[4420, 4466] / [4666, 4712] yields 1.25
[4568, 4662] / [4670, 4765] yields 1.06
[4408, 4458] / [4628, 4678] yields 1.23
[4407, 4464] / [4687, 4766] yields 1.30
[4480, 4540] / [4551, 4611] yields 1.05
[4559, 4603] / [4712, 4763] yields 1.12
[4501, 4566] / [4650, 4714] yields 1.11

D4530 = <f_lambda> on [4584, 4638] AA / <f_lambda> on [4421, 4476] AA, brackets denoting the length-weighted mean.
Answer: 1.11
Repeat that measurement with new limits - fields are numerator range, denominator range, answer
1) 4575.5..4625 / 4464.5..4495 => 1.03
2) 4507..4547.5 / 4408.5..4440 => 1.05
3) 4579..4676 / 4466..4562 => 1.02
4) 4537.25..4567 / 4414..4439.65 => 1.08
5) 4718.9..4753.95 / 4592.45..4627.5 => 1.04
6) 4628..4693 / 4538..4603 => 1.01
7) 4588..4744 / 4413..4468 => 1.13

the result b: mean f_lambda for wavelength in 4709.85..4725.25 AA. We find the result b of 9.56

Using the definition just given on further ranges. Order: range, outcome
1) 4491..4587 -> 8.93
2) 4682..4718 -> 9.16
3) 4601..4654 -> 9.08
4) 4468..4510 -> 9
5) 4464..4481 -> 8.61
